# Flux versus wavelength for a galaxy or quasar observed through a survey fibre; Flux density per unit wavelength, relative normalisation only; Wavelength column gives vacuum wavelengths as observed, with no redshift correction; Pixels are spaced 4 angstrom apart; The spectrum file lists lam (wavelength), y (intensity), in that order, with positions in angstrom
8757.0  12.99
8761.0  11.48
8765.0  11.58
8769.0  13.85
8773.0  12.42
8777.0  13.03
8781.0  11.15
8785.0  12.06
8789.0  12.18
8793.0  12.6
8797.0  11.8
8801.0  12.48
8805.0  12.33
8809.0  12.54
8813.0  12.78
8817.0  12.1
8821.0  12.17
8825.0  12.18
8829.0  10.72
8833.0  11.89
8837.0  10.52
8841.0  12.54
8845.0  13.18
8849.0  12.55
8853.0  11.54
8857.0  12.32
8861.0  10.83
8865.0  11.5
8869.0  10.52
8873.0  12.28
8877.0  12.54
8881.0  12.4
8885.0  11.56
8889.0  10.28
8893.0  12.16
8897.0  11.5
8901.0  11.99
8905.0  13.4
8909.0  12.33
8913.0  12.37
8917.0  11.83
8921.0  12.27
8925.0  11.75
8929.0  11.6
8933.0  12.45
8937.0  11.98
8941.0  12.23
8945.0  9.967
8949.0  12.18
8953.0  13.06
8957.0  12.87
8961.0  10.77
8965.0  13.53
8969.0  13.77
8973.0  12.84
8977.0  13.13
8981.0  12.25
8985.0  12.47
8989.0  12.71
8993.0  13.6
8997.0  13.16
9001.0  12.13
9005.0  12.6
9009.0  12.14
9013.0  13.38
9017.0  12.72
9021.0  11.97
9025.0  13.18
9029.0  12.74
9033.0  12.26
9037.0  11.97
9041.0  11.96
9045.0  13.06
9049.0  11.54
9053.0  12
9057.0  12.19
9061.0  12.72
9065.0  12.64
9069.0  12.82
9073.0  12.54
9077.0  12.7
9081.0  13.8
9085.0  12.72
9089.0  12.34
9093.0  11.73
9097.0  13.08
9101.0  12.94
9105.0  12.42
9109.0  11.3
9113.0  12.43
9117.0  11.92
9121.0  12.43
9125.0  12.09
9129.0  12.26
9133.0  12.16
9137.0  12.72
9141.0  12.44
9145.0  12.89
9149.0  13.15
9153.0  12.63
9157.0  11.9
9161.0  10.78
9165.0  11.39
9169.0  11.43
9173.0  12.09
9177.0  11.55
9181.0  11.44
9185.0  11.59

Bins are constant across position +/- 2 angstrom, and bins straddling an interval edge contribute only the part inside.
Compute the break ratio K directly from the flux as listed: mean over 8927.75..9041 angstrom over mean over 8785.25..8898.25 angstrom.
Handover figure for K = 1.05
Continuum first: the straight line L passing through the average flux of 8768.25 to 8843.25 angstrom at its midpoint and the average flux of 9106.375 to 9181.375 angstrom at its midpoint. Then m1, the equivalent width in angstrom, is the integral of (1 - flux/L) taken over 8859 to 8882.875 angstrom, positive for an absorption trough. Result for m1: 0.9 angstrom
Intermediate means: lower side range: 12.2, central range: 11.7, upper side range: 12.1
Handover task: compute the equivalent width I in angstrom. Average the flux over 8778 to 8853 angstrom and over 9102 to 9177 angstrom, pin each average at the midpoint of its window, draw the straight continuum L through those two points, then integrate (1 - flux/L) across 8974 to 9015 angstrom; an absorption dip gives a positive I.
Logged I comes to -2.2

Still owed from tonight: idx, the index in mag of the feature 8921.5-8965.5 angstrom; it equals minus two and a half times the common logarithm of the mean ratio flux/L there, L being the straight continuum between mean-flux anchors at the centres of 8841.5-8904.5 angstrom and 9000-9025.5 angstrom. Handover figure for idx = 0.02 mag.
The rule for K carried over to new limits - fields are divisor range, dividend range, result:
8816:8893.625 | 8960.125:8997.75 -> 1.09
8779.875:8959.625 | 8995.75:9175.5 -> 1.03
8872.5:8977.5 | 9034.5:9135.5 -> 1.02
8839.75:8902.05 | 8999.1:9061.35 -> 1.05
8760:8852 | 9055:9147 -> 1.03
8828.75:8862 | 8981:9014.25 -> 1.07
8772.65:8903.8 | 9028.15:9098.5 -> 1.04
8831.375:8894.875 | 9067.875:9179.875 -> 1.04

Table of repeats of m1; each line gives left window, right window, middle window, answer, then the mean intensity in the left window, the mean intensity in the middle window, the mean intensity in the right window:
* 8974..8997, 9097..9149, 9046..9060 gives 0.6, 12.9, 12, 12.4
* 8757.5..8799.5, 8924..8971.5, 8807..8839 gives 1.0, 12.2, 11.9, 12.2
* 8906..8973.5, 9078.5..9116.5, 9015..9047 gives -0.2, 12.2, 12.5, 12.5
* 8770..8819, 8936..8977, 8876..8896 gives 1.0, 12.3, 11.7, 12.4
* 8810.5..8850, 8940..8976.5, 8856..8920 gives 1.8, 12.1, 11.9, 12.4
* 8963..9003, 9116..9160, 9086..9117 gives 0.5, 13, 12.3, 12.4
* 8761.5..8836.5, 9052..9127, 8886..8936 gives 1.2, 12.2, 12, 12.5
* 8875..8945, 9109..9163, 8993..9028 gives -1.8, 12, 12.7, 12.3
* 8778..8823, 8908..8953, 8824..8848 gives 0.6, 12.2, 11.9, 11.9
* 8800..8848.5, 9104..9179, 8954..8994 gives -2.2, 12.1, 12.8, 12.1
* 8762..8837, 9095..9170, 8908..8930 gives 0.3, 12.2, 12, 12.2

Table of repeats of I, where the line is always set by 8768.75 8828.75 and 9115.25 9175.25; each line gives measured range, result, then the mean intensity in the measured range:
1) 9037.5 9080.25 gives -0.9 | 12.4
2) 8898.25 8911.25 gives -0.3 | 12.5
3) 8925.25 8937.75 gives 0.3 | 12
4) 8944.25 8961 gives 0.3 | 12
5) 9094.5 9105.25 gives -0.6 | 12.8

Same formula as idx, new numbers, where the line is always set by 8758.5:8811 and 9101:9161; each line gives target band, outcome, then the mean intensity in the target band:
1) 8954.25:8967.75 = -0.019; 12.5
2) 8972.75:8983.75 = -0.036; 12.7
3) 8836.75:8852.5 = -0.004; 12.3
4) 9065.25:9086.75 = -0.051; 12.9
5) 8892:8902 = 0.040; 11.8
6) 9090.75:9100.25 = -0.015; 12.5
